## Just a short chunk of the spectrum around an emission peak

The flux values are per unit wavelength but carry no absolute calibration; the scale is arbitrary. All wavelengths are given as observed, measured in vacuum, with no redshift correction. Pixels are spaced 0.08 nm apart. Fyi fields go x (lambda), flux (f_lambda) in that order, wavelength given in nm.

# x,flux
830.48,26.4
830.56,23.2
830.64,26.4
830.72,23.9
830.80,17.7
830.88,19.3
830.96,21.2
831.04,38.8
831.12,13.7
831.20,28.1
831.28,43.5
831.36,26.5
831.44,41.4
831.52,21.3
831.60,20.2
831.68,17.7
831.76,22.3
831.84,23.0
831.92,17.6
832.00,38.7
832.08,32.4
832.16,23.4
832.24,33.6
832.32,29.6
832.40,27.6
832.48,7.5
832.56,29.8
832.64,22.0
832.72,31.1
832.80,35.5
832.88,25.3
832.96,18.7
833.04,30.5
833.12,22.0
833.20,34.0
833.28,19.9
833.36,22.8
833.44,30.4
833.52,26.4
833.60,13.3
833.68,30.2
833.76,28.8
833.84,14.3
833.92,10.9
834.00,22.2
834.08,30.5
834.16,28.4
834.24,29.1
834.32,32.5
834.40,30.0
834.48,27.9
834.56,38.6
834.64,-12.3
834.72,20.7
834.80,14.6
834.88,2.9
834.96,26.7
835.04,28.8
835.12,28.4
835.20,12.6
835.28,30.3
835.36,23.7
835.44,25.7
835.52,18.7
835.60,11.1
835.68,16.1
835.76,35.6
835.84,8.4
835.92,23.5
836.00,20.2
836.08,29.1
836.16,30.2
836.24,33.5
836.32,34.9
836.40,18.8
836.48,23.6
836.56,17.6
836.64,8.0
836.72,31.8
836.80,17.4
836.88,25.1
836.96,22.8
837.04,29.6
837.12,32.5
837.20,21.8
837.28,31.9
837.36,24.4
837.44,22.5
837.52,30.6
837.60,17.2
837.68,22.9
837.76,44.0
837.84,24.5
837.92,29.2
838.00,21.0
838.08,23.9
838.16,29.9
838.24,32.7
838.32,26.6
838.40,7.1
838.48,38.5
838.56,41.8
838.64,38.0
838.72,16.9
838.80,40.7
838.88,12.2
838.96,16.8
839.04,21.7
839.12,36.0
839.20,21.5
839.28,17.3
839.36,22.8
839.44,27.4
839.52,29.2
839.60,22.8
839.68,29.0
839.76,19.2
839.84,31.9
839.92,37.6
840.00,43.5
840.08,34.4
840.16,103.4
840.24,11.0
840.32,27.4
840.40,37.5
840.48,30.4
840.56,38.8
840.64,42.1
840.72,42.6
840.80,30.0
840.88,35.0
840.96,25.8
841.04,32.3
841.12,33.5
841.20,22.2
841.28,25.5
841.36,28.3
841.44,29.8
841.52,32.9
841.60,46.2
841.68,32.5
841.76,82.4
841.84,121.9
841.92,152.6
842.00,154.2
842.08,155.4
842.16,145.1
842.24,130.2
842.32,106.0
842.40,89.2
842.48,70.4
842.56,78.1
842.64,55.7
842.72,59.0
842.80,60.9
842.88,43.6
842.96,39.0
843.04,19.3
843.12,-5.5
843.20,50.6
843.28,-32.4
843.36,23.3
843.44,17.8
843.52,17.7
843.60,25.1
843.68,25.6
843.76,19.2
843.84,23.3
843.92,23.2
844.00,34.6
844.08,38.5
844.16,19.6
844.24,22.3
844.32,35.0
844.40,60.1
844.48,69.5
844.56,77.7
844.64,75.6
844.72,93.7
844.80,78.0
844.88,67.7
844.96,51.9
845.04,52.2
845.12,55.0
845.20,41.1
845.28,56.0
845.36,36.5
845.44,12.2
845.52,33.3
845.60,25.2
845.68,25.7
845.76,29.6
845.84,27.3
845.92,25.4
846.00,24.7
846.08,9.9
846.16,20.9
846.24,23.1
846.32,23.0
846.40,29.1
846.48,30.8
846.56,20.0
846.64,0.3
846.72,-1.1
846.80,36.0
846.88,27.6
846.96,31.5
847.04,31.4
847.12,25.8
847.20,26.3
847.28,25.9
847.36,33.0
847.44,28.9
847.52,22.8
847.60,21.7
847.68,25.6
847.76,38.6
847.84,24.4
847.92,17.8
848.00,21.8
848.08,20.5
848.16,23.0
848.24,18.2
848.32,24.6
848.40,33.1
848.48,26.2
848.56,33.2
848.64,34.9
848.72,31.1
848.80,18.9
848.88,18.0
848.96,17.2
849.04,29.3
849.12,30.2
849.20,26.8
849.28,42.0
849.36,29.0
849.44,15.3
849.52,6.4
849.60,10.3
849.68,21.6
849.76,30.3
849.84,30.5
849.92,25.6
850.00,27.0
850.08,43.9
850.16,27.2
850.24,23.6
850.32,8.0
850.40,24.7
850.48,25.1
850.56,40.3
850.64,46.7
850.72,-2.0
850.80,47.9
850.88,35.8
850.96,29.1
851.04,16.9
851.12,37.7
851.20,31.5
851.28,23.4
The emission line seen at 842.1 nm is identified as H-alpha 6563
